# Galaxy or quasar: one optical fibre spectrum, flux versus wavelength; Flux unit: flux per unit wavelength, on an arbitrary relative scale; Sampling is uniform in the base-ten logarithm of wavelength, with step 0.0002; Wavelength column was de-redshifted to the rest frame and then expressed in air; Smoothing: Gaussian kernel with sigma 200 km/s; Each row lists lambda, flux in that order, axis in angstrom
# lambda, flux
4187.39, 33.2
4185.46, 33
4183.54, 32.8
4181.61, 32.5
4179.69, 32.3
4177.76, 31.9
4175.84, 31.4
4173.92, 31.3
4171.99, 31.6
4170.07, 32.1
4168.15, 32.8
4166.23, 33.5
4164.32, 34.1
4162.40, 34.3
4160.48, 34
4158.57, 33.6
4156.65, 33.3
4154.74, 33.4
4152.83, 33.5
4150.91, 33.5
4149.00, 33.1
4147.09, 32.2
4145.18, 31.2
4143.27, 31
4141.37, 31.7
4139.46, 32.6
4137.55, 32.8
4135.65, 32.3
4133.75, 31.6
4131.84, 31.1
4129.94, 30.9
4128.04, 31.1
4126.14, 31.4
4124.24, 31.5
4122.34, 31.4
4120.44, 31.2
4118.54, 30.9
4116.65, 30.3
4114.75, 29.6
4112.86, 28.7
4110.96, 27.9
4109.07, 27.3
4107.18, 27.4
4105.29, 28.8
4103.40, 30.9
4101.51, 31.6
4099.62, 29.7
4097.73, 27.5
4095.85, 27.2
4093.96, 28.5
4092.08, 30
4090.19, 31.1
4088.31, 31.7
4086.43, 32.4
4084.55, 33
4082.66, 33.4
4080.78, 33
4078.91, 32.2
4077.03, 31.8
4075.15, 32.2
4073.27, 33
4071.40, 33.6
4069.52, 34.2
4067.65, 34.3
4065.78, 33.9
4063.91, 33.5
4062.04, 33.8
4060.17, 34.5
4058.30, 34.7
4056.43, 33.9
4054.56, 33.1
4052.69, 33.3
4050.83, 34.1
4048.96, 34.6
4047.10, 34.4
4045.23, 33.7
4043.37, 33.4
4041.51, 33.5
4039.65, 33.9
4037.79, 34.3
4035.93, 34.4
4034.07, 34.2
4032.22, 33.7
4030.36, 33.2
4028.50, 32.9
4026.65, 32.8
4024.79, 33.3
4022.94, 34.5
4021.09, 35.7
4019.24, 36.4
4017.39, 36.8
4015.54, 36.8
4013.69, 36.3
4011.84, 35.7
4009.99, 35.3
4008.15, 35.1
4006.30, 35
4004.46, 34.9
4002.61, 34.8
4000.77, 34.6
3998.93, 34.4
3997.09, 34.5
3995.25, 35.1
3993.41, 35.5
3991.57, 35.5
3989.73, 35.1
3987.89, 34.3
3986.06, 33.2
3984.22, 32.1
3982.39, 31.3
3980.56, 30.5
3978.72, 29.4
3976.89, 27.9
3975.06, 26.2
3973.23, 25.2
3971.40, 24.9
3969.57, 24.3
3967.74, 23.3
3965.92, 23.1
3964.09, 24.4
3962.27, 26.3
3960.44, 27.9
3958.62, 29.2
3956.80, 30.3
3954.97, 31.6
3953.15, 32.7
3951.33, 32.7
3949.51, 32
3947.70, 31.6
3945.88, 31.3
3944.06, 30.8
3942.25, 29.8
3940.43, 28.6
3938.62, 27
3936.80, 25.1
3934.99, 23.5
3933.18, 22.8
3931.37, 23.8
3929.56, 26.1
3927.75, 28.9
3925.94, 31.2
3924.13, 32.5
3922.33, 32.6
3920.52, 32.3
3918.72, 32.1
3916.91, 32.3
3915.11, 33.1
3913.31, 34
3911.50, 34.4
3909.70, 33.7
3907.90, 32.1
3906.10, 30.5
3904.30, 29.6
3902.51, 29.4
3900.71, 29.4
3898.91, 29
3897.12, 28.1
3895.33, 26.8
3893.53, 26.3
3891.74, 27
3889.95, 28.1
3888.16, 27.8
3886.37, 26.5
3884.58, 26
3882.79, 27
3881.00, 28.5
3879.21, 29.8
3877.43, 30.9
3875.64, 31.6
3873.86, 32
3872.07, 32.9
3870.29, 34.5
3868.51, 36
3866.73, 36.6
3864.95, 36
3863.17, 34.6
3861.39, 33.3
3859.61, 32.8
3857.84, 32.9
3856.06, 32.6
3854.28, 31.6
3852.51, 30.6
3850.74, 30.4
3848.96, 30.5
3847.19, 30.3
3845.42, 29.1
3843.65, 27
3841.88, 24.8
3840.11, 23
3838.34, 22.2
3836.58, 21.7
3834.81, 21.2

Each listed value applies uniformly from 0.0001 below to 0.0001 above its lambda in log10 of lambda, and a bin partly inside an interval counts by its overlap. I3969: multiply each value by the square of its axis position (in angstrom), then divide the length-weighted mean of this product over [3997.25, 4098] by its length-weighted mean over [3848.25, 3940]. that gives 1.20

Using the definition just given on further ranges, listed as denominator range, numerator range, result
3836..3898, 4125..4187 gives 1.26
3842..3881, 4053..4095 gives 1.14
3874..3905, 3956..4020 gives 1.17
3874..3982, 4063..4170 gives 1.20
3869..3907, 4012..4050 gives 1.27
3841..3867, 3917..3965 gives 0.97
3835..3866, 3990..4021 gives 1.30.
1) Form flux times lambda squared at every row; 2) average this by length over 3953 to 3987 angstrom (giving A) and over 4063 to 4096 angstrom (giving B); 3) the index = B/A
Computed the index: 1.2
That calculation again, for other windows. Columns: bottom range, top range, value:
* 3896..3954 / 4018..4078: 1.20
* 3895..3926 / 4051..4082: 1.15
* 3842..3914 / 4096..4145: 1.12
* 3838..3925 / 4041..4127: 1.15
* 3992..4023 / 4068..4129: 0.91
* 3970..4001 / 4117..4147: 1.07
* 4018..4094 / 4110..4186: 1.00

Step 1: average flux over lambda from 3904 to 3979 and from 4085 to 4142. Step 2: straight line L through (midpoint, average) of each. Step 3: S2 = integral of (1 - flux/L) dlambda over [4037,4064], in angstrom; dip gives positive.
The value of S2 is -3.63 angstrom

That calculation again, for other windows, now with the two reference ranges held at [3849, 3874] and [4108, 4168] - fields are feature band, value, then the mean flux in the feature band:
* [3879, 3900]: 3.6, 27.5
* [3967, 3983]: 2.8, 27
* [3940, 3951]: 0.7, 30.9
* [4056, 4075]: -1.0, 33.9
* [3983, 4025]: -3.2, 35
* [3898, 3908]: 1.0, 29.8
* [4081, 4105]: 1.1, 30.6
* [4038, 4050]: -0.6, 33.9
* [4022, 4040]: -0.8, 33.7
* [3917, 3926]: 0.2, 32.2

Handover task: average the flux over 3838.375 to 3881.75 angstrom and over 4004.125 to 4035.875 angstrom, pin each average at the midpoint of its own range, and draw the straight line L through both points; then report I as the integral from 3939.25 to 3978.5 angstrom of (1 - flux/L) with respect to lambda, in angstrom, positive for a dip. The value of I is 6.0 angstrom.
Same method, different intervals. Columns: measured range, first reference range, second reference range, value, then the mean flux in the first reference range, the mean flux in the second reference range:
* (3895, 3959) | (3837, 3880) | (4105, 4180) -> 2.2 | 31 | 31.6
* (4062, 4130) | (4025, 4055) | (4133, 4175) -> 4.4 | 33.7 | 32.7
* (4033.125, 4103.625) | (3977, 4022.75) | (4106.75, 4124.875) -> -2.5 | 34.4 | 29.6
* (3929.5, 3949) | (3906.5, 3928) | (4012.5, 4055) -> 3.2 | 32.5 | 34.3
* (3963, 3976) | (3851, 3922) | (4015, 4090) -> 3.2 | 31.1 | 33.8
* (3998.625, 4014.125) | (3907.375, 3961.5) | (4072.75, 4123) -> -2.5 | 30.2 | 30.4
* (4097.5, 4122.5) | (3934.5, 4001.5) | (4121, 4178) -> 1.8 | 29.9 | 32.3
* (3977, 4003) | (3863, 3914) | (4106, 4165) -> -2.0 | 30.6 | 31.6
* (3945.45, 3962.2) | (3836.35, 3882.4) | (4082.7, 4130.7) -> -0.2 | 30.7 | 30.1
